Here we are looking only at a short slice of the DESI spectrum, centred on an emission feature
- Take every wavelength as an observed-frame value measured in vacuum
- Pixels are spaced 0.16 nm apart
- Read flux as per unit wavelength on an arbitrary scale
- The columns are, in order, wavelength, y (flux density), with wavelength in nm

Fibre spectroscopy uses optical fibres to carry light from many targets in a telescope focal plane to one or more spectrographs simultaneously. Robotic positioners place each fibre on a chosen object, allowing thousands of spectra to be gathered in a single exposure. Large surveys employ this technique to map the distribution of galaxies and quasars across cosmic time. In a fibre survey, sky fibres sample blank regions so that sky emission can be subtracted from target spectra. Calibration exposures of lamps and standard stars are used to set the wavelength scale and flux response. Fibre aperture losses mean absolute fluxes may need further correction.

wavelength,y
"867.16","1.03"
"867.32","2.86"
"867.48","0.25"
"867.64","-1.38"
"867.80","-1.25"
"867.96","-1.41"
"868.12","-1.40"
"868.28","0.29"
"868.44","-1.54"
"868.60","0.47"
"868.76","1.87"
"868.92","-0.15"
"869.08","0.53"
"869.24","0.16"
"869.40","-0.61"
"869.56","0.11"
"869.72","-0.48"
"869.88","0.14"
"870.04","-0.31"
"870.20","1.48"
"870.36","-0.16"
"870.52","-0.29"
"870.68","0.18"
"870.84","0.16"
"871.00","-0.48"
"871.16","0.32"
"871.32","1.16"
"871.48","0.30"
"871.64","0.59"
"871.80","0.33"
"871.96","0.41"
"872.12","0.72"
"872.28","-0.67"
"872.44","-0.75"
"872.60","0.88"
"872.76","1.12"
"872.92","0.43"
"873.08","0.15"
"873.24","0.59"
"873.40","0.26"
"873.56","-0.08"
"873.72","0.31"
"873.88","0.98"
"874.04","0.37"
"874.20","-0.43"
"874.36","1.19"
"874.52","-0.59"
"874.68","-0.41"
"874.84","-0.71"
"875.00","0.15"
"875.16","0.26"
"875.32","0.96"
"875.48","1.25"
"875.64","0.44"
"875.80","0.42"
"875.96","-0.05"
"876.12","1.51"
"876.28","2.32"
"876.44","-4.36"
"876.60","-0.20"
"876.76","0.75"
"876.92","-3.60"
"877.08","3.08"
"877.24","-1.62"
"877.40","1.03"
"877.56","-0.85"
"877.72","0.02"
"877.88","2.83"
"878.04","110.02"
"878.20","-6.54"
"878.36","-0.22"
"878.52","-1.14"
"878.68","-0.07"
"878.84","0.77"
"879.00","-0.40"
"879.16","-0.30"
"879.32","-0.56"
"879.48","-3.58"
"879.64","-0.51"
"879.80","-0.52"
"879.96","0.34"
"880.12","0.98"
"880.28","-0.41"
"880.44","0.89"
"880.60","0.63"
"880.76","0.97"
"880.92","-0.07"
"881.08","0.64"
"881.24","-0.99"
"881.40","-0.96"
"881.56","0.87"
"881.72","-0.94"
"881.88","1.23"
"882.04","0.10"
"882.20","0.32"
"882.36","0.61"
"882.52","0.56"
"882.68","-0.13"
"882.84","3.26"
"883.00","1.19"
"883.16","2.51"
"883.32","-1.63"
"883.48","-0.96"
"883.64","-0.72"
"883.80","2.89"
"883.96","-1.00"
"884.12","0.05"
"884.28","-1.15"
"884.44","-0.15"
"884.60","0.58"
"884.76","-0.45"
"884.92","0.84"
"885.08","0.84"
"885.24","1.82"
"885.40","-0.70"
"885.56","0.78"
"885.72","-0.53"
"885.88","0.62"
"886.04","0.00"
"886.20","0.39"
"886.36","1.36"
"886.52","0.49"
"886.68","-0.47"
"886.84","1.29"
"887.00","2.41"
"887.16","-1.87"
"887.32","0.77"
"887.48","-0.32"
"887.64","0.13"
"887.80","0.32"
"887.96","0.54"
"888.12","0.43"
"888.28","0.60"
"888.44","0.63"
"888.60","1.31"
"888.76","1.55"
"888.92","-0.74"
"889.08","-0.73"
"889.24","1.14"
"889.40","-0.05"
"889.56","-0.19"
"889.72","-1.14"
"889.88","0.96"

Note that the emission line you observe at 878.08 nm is [O III] 5007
